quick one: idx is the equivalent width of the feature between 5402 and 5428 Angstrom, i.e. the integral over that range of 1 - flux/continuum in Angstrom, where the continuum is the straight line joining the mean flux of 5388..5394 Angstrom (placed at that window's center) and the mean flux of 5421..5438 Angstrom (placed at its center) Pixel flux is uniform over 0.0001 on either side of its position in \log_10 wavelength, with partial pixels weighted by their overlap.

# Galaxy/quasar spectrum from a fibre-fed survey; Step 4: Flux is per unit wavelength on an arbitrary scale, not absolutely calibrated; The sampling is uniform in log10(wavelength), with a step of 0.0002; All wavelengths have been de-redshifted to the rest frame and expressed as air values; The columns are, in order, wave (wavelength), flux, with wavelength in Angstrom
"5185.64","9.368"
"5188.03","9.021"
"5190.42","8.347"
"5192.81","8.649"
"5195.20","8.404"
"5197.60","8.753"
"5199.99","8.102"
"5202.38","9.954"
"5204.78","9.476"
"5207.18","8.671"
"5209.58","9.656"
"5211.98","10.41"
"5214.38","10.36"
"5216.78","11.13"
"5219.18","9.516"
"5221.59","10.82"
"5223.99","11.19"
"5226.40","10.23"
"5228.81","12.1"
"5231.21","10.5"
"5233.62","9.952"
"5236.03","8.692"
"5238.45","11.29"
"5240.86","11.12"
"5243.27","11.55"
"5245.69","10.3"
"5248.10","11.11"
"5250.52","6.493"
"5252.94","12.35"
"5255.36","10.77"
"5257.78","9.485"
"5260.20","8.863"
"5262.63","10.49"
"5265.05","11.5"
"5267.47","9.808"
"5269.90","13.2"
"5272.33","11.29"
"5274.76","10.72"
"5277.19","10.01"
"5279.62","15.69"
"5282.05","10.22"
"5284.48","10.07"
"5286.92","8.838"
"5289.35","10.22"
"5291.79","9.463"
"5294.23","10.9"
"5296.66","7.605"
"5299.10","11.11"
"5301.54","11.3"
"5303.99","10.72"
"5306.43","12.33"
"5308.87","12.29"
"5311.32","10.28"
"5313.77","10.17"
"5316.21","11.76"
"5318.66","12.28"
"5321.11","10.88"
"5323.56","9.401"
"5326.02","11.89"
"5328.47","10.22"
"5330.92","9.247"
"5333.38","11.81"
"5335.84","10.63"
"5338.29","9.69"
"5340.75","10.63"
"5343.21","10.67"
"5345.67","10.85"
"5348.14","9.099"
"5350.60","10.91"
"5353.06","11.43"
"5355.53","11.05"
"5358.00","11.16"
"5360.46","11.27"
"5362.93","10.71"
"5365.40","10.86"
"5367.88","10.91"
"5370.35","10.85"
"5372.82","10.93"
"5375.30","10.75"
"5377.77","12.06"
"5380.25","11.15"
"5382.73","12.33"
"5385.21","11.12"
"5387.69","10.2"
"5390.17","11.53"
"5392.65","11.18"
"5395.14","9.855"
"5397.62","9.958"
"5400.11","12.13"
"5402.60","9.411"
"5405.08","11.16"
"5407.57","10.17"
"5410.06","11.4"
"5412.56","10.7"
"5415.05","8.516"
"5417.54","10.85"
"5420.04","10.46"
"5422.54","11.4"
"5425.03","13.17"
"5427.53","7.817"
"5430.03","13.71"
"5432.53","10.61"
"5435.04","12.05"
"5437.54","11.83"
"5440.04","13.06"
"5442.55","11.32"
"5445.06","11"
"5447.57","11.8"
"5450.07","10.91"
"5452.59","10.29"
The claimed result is 1.8 Angstrom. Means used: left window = 11.1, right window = 11.5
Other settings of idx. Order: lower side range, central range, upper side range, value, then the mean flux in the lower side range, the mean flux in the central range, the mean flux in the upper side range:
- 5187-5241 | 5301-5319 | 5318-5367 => -1.48 Angstrom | 9.82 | 11.3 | 10.7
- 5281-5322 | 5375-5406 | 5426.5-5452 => 0.37 Angstrom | 10.6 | 11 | 11.4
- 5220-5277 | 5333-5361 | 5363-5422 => 0.03 Angstrom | 10.6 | 10.7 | 10.8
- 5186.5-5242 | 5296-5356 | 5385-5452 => -1.61 Angstrom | 9.84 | 10.8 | 11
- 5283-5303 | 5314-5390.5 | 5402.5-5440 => -3.37 Angstrom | 9.95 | 10.9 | 11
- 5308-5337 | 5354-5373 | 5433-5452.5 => 0.25 Angstrom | 10.9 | 11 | 11.6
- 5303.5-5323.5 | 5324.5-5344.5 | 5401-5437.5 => 1.06 Angstrom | 11.3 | 10.6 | 10.9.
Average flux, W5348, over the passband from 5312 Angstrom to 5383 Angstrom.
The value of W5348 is 10.9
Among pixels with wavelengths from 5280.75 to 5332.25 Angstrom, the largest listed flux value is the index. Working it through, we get 12.33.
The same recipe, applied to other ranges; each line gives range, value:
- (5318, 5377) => 12.28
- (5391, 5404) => 12.13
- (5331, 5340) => 11.81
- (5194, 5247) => 12.1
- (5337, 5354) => 11.43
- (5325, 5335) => 11.89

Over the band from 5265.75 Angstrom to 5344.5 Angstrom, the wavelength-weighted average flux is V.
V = 10.8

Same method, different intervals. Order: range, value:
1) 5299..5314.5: 11.2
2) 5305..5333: 11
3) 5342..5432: 10.9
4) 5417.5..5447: 11.5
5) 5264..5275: 11.3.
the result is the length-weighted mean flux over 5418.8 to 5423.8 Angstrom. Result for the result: 10.9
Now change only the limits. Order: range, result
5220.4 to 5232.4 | 11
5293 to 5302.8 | 10.2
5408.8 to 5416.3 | 10.2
